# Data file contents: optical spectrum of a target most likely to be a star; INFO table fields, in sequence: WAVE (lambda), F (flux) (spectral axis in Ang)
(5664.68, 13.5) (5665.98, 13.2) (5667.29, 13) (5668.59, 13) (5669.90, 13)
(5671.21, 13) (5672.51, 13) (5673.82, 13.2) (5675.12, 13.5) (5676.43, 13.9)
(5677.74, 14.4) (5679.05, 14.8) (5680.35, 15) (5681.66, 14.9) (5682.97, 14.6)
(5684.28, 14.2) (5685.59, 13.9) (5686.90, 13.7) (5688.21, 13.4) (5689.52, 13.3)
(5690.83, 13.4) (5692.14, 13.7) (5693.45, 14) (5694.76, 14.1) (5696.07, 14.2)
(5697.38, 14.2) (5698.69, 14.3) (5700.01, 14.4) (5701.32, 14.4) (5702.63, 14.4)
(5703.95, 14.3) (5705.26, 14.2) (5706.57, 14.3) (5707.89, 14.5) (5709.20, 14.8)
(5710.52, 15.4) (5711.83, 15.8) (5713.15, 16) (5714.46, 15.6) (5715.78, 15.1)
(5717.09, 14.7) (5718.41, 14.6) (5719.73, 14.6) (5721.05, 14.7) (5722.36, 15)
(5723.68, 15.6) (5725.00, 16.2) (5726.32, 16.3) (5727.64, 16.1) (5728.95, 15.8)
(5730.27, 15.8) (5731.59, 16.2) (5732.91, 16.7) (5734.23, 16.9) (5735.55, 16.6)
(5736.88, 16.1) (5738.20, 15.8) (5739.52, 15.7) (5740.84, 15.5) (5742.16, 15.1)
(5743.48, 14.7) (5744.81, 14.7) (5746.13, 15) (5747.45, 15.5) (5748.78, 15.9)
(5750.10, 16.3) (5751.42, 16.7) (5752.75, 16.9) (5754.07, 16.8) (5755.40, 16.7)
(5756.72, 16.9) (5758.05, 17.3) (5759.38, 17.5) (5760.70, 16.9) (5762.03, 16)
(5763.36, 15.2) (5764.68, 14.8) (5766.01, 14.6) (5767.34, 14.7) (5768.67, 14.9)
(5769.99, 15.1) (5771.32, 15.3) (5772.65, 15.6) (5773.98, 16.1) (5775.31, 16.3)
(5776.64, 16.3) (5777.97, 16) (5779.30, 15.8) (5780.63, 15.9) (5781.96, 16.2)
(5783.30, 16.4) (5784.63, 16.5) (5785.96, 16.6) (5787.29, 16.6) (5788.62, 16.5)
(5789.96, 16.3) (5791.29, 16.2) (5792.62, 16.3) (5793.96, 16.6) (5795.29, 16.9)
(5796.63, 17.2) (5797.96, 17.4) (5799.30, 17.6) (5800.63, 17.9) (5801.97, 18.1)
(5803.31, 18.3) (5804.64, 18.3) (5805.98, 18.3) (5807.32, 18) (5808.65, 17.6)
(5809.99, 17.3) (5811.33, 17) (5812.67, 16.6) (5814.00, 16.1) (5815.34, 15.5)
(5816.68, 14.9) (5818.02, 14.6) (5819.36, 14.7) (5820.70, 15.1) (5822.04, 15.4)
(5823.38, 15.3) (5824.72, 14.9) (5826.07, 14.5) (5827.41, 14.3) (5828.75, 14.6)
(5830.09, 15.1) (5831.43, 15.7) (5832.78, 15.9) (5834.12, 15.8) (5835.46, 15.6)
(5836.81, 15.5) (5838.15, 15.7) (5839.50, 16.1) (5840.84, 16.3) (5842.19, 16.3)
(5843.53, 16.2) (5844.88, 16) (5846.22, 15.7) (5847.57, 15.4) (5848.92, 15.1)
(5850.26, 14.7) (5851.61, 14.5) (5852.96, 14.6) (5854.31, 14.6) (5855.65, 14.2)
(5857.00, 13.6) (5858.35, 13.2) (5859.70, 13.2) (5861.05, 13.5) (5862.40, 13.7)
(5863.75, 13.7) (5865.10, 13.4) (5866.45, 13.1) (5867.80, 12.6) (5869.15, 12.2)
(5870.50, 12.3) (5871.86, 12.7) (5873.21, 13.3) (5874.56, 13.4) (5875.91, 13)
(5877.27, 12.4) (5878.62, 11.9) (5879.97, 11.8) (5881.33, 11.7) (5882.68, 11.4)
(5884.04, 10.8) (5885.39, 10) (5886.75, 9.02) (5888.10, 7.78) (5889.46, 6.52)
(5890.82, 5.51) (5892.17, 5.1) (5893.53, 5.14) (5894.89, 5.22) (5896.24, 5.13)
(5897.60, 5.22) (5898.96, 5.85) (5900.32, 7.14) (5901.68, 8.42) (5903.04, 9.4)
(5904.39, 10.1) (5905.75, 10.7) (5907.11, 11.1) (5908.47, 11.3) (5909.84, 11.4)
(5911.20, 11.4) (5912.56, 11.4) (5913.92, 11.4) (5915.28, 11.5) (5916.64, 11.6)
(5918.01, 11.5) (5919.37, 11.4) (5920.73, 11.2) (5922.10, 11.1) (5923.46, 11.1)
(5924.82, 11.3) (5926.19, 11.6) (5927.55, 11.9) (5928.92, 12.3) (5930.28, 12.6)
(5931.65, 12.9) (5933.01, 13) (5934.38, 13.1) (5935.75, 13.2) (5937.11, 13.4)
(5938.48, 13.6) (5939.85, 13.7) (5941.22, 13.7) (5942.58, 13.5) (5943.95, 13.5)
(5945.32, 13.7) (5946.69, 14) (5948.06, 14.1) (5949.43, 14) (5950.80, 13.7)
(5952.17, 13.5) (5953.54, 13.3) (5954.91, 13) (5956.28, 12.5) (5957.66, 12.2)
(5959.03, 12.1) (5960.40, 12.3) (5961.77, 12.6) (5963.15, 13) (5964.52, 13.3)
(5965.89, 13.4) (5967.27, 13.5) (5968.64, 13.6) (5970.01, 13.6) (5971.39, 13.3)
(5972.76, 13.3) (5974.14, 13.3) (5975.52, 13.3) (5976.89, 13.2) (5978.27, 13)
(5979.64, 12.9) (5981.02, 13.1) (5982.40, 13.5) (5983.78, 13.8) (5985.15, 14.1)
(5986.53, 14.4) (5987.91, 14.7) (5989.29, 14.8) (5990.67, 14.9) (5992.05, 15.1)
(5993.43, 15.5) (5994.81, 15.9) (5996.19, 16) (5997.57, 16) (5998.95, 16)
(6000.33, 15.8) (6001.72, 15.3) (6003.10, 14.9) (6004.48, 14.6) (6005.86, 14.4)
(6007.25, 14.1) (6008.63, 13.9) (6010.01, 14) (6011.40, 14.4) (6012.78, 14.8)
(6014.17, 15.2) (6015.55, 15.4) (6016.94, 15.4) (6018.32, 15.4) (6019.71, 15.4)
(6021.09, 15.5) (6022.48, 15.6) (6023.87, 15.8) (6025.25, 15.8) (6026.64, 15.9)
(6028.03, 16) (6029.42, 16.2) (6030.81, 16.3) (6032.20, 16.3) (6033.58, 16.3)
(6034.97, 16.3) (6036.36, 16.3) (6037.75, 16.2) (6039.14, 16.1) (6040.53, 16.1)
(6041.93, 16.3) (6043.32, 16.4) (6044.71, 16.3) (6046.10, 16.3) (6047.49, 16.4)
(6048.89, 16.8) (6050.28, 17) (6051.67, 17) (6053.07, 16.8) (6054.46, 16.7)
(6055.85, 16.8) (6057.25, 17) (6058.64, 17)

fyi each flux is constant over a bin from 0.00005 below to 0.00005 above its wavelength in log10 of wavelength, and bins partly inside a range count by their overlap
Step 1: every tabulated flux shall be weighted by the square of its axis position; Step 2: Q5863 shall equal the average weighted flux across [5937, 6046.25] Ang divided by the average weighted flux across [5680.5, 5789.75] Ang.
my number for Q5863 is 1.03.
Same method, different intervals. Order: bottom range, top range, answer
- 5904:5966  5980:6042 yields 1.26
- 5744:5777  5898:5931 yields 0.71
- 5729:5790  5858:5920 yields 0.69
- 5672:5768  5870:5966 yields 0.80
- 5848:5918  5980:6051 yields 1.46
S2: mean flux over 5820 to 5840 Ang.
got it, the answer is 15.3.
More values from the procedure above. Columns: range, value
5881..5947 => 10.6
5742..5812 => 16.4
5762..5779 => 15.4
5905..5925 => 11.3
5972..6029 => 14.7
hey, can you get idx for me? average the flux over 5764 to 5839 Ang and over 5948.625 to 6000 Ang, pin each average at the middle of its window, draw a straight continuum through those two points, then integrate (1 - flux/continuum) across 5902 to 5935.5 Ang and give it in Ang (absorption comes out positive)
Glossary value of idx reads 6.97 Ang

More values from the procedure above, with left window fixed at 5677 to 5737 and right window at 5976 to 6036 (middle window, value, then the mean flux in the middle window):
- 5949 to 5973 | 3.0 Ang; 13.1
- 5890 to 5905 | 8.4 Ang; 6.55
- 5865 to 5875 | 1.4 Ang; 12.8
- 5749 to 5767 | -1.7 Ang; 16.3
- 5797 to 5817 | -3.2 Ang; 17.3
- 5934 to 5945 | 1.1 Ang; 13.5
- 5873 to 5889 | 4.0 Ang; 11.3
